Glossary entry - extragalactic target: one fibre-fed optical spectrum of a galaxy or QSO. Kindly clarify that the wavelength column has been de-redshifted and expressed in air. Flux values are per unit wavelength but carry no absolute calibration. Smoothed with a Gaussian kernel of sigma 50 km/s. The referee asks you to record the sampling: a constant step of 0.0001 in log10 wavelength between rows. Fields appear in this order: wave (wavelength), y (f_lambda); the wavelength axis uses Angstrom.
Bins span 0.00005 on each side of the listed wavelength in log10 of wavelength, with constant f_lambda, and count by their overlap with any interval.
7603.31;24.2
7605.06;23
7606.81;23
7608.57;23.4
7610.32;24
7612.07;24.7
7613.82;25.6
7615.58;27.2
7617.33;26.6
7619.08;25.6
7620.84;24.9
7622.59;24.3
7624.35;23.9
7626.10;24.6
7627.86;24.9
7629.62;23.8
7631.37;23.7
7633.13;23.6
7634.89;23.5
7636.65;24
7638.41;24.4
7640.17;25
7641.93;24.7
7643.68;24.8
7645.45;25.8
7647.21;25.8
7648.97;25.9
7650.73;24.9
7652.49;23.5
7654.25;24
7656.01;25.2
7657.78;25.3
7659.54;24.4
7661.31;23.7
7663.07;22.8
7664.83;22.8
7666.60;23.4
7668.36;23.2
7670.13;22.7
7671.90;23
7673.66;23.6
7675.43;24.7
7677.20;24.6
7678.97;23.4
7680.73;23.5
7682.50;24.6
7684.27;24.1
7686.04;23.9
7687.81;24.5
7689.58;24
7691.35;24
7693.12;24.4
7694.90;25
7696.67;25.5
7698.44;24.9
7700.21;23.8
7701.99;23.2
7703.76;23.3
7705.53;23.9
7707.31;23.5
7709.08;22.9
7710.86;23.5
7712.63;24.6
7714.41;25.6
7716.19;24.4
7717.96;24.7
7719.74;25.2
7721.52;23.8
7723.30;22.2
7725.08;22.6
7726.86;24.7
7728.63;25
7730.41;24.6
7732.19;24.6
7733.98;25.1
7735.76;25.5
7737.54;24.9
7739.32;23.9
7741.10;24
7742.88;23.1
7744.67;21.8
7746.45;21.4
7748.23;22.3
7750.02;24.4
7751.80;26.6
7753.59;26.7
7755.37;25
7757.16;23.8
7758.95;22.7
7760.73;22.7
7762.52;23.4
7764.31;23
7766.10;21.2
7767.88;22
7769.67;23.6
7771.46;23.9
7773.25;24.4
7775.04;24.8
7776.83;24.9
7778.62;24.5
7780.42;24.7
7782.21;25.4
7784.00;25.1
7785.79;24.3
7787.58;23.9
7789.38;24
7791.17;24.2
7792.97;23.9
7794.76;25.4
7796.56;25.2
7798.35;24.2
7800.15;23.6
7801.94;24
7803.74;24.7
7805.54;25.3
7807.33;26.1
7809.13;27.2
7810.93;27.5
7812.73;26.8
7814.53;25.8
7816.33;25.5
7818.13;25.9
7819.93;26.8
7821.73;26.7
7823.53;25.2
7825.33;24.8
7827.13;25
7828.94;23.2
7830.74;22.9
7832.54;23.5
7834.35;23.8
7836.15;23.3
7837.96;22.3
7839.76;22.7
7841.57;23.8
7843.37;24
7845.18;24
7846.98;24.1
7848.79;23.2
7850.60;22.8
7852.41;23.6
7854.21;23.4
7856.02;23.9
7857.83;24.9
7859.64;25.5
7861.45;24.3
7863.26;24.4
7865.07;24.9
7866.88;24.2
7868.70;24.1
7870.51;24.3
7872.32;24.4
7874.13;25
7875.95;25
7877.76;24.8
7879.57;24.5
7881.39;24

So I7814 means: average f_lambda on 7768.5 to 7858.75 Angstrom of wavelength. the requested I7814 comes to 24.5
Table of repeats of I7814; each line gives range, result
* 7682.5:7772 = 24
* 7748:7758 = 25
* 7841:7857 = 23.7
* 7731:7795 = 24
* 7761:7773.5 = 23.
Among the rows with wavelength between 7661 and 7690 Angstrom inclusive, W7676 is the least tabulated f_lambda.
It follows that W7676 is 22.7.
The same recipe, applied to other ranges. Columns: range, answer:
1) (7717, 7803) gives 21.2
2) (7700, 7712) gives 22.9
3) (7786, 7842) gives 22.3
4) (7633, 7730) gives 22.2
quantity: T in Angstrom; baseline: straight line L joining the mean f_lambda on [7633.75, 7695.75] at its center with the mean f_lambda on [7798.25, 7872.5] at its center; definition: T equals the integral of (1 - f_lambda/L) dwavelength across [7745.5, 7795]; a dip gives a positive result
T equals 0.9 Angstrom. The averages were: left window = 24.2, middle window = 24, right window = 24.5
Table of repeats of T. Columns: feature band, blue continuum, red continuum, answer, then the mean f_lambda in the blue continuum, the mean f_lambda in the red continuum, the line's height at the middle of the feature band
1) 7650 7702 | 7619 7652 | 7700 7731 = 0.5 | 24.6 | 24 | 24.3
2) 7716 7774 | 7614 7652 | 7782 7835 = 2.6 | 24.9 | 25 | 24.9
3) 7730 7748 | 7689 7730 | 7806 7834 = 0.5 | 24.1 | 25.5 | 24.5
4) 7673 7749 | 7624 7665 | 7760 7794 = 0.4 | 24.4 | 23.9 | 24.2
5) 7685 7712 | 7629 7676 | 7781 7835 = 0.4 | 24.2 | 25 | 24.4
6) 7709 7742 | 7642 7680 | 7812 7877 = -0.1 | 24.2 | 24.4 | 24.3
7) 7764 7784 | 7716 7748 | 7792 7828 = 0.7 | 23.9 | 25.5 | 24.8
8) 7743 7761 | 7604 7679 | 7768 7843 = 0.6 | 24.3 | 24.7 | 24.6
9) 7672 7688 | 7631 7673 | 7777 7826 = 0.2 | 24.2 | 25.2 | 24.4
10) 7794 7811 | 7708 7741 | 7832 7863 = -0.9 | 24.3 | 23.7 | 23.9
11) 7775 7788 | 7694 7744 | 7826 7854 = -0.5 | 24.2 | 23.5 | 23.8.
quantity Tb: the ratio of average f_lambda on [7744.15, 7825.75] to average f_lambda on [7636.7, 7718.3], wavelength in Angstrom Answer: 1.02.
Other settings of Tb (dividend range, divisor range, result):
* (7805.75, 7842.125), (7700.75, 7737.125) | 1.03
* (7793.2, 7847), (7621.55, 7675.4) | 1.02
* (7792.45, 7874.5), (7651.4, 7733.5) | 1.02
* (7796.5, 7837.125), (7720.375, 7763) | 1.05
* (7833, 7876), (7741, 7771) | 1.02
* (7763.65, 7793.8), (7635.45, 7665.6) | 0.98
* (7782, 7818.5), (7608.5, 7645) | 1.02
